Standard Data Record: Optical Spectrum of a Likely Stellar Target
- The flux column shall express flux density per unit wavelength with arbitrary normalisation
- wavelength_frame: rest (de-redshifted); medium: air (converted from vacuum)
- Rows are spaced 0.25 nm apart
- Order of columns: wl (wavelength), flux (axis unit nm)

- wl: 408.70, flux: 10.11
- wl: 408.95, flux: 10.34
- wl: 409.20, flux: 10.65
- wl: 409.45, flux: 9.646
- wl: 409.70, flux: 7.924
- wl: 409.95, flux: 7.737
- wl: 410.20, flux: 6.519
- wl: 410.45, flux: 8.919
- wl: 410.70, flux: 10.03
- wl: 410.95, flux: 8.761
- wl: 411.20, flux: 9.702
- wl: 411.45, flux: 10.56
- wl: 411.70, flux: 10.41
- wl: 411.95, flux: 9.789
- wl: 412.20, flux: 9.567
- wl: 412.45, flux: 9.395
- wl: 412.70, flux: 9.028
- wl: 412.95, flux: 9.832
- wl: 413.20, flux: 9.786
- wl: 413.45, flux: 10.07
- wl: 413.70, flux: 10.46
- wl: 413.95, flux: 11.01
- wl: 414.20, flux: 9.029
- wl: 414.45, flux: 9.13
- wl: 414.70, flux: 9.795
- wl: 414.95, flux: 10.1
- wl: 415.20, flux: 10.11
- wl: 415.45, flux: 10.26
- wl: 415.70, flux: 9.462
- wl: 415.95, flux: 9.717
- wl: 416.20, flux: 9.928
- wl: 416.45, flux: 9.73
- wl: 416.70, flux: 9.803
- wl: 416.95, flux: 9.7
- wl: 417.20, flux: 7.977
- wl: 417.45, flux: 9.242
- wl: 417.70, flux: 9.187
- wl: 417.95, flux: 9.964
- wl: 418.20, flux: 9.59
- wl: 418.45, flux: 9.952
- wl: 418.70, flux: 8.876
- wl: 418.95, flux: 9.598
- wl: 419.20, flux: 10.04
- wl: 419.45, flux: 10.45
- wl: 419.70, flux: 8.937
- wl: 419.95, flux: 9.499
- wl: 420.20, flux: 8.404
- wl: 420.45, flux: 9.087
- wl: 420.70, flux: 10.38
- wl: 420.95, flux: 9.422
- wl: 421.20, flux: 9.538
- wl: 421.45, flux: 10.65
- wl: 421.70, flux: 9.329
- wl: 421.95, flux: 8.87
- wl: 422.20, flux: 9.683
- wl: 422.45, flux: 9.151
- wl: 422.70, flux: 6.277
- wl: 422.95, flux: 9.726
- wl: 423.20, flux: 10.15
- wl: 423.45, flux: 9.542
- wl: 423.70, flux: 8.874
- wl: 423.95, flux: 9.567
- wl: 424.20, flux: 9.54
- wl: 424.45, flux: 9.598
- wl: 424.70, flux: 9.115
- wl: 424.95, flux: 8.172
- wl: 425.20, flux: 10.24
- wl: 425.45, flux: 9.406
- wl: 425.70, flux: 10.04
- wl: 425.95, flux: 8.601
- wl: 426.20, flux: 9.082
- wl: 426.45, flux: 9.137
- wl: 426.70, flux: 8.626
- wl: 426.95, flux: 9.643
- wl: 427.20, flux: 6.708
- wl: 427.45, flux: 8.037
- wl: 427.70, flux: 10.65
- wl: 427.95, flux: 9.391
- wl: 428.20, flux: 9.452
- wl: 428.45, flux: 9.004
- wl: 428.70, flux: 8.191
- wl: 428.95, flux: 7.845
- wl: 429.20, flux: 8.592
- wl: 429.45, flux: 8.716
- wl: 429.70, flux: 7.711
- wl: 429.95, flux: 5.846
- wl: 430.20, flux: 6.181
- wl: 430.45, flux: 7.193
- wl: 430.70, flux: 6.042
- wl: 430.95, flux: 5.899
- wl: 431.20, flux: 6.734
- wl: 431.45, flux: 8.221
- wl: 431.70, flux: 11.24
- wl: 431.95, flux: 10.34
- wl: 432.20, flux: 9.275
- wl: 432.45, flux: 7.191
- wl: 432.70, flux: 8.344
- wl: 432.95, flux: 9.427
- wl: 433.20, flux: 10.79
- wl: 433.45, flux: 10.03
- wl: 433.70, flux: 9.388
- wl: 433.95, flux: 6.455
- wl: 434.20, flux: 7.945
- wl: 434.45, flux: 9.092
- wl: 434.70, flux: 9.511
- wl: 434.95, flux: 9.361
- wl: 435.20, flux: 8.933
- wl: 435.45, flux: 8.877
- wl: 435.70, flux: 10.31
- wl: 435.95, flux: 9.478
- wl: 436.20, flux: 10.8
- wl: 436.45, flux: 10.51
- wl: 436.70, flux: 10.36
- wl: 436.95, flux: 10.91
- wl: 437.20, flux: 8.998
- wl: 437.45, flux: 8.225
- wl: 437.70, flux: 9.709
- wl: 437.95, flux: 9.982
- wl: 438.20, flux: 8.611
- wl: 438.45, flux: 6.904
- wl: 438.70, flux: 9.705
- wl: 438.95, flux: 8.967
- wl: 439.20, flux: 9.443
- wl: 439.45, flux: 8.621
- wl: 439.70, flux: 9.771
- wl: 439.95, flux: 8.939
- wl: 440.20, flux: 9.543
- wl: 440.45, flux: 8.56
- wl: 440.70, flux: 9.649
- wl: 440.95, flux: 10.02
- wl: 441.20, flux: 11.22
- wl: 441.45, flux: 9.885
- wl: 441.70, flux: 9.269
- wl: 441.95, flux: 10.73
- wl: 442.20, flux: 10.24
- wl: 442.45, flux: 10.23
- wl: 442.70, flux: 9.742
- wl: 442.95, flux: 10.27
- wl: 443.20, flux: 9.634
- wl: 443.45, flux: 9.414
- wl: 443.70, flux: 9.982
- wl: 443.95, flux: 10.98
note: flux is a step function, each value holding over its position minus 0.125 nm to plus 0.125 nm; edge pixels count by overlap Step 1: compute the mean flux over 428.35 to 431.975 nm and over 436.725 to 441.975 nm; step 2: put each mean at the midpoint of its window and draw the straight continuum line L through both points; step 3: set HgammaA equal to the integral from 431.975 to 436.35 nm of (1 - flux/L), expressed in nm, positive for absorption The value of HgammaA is -0.35 nm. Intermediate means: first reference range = 7.77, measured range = 9.17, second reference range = 9.41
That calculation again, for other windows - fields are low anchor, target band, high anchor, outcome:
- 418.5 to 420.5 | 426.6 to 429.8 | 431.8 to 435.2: 0.17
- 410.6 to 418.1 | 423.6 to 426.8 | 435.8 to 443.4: 0.15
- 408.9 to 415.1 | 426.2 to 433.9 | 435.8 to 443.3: 0.92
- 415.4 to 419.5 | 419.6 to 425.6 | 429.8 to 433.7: -0.14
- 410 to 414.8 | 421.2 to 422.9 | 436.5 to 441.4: 0.08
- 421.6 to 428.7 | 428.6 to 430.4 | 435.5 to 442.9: 0.33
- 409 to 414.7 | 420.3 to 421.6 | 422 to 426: -0.07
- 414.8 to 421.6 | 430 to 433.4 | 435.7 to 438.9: 0.48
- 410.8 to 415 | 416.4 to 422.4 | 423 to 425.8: 0.08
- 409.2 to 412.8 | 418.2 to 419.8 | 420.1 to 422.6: -0.05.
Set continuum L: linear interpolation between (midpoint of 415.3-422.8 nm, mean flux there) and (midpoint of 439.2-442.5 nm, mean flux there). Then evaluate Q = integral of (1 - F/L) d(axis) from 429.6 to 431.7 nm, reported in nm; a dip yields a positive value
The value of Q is 0.57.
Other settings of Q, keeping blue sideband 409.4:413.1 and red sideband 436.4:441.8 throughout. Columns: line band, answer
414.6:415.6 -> -0.09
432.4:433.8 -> 0.01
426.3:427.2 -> 0.05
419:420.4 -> -0.03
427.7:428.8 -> 0.01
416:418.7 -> -0.07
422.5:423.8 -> 0.05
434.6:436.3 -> -0.04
